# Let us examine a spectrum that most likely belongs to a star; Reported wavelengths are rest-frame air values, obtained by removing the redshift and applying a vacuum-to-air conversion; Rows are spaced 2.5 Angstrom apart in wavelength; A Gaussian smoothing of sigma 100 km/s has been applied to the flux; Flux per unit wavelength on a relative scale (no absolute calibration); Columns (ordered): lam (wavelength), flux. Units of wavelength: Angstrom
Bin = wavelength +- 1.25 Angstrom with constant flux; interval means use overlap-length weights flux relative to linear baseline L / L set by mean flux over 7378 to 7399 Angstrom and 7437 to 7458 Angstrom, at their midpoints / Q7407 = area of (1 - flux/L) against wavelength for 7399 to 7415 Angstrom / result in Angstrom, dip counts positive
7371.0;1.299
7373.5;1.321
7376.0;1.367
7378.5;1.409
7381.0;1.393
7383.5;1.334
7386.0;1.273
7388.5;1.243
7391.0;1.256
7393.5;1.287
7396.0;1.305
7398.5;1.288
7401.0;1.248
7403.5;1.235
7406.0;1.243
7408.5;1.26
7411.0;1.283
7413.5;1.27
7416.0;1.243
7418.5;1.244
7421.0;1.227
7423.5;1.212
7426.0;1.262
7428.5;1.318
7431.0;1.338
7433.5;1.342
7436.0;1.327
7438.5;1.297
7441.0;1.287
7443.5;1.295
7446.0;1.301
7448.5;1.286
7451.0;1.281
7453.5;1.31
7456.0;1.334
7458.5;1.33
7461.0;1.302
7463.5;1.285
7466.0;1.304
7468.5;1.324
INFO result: 0.58 Angstrom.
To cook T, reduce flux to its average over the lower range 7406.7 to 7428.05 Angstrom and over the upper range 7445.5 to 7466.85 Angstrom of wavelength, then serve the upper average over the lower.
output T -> 1.0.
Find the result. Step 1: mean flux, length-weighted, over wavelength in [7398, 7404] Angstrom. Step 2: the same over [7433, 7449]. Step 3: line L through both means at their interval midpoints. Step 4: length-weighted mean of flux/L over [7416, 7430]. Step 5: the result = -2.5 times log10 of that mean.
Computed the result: 0.025 mag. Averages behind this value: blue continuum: 1.26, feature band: 1.25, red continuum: 1.3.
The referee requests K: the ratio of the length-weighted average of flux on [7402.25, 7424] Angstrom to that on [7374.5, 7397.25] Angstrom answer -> 0.95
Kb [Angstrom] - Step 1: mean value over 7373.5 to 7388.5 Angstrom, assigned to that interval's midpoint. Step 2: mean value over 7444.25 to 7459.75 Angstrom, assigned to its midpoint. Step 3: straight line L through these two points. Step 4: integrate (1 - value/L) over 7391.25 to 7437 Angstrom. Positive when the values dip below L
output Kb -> 1.8 Angstrom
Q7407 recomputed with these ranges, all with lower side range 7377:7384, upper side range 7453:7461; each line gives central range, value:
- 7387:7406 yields 1.5 Angstrom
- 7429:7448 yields 0.4 Angstrom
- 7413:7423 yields 0.8 Angstrom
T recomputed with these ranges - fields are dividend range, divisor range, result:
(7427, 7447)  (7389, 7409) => 1.04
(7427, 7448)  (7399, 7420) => 1.05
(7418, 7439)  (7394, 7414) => 1.02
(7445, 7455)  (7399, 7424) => 1.04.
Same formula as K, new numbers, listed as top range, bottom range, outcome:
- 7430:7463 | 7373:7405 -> 1.00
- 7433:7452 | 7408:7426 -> 1.04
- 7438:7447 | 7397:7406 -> 1.03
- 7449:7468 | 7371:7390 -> 0.98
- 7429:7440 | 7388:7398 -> 1.04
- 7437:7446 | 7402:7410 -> 1.04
